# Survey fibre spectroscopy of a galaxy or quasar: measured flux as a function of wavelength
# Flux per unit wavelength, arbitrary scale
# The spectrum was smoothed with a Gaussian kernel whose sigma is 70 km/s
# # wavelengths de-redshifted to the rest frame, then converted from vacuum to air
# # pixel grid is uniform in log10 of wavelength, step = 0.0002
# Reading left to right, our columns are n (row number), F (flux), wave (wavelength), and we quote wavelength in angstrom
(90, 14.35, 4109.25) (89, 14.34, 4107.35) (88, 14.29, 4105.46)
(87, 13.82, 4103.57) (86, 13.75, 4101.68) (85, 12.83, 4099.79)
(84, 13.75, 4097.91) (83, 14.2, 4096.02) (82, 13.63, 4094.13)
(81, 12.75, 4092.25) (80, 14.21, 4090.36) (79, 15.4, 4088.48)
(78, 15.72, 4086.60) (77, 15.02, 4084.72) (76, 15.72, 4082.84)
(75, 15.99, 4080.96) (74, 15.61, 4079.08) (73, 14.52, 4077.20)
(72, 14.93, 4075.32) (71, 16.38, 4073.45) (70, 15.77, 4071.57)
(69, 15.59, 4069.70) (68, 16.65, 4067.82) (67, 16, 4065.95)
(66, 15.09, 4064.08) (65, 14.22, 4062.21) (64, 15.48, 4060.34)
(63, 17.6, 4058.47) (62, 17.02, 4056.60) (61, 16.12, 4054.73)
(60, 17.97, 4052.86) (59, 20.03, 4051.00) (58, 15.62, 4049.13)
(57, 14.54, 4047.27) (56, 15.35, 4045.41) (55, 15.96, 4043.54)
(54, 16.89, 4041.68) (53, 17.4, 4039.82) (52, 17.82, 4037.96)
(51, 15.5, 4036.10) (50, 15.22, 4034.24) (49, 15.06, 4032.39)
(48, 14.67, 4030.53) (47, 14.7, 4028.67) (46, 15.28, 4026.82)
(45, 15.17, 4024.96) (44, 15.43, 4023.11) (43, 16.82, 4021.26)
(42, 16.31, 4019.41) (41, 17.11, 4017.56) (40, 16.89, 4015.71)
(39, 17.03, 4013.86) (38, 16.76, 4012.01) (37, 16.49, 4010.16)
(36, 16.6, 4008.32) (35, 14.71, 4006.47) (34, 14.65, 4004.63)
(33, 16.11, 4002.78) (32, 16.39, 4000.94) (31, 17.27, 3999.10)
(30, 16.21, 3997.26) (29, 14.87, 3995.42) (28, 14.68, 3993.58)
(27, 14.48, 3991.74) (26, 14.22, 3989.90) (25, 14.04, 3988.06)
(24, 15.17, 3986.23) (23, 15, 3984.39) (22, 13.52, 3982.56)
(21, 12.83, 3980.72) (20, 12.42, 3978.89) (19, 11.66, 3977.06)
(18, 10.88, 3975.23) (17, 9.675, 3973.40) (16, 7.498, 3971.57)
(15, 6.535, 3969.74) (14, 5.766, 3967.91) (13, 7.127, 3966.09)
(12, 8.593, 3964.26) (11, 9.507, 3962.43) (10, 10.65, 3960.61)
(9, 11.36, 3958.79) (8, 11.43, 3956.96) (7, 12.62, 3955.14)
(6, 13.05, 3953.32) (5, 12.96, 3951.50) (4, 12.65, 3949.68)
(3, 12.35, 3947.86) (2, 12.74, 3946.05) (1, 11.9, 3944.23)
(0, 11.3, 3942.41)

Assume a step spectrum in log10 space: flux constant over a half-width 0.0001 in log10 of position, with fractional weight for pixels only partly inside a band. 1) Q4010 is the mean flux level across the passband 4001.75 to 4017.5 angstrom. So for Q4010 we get 16.2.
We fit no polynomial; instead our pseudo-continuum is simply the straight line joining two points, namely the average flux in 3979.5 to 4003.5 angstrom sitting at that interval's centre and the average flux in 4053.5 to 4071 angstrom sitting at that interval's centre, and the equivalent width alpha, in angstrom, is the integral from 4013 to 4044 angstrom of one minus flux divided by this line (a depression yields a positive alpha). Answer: -1.2 angstrom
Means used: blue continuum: 14.9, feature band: 16.1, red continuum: 16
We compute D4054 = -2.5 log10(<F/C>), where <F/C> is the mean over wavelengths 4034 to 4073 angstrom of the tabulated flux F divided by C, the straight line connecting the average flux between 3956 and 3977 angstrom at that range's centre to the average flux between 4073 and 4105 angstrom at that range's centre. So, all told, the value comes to -0.25 mag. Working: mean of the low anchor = 9.12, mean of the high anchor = 14.6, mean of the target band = 16.3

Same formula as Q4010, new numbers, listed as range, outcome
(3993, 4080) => 16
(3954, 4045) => 14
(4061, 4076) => 15.6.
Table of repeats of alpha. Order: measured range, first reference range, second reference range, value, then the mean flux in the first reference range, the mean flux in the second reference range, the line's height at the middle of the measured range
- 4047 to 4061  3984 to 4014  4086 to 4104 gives -2.18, 15.5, 14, 14.6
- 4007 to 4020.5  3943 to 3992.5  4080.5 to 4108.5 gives -4.48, 11.5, 14.3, 12.5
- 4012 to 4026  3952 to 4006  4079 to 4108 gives -3.55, 12.4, 14.4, 13.1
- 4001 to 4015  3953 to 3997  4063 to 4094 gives -3.60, 11.6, 15.3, 12.8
